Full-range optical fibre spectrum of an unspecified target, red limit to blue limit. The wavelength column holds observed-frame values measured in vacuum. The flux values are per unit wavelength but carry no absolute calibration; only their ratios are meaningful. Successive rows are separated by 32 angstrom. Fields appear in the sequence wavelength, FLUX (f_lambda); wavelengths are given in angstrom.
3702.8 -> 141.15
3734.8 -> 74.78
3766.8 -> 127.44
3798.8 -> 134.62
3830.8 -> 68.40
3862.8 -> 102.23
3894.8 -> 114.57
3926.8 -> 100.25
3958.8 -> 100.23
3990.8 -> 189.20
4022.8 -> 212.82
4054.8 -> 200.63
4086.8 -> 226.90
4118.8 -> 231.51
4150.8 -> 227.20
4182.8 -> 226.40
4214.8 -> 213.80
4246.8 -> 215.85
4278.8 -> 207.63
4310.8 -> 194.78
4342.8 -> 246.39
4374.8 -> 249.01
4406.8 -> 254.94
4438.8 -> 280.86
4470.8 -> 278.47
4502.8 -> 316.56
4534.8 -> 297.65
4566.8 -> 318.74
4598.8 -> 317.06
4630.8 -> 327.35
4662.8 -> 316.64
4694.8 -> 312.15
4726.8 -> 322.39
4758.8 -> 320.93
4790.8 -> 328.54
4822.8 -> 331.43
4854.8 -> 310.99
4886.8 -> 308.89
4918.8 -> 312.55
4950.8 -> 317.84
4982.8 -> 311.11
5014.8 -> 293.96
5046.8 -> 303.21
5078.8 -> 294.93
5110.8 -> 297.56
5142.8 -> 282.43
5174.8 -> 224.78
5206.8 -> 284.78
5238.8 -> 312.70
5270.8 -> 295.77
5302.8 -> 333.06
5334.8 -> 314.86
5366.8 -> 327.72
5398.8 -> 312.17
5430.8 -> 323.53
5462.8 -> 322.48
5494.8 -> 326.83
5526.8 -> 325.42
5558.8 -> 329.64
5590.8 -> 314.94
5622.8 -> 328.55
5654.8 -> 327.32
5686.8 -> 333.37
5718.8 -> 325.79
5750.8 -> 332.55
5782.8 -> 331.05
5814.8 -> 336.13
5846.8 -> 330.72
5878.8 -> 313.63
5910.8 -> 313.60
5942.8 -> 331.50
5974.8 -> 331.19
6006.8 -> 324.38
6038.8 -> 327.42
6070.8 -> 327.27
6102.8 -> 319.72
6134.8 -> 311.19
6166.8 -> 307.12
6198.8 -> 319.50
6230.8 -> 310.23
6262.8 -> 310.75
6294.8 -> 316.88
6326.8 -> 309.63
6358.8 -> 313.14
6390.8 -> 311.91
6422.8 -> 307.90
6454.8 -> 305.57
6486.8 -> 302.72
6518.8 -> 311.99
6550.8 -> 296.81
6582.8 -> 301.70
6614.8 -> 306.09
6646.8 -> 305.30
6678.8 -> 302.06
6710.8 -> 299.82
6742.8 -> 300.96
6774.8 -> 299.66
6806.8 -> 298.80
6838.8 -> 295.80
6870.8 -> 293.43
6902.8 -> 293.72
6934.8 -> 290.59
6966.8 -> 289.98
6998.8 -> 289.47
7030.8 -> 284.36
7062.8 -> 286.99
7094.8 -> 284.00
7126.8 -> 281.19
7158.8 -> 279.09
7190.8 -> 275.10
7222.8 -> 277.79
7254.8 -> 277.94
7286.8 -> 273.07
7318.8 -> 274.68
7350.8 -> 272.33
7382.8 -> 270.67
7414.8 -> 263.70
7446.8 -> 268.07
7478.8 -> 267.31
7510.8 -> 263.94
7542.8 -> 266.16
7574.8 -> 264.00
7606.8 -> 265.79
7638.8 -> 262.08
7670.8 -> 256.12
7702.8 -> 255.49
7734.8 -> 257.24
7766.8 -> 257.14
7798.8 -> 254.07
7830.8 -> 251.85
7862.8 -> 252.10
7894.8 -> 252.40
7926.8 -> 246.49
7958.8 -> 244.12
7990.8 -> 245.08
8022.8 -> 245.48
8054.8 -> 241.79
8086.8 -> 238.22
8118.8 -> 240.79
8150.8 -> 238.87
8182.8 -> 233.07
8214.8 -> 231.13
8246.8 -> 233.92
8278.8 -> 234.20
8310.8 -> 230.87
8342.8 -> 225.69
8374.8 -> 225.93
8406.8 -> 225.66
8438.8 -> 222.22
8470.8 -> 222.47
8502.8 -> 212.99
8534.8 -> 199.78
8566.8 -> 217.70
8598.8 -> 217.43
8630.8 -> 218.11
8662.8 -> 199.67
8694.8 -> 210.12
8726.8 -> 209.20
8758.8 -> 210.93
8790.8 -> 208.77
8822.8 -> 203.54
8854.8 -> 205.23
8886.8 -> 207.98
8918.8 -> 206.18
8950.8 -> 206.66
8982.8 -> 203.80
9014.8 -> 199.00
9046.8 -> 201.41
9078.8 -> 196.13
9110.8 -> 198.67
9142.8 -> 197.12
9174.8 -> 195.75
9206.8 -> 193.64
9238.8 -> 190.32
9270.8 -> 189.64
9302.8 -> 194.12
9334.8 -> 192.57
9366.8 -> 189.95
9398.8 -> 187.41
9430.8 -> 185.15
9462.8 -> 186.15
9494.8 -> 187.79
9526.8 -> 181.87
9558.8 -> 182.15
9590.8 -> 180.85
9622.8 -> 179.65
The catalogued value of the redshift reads 0.000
